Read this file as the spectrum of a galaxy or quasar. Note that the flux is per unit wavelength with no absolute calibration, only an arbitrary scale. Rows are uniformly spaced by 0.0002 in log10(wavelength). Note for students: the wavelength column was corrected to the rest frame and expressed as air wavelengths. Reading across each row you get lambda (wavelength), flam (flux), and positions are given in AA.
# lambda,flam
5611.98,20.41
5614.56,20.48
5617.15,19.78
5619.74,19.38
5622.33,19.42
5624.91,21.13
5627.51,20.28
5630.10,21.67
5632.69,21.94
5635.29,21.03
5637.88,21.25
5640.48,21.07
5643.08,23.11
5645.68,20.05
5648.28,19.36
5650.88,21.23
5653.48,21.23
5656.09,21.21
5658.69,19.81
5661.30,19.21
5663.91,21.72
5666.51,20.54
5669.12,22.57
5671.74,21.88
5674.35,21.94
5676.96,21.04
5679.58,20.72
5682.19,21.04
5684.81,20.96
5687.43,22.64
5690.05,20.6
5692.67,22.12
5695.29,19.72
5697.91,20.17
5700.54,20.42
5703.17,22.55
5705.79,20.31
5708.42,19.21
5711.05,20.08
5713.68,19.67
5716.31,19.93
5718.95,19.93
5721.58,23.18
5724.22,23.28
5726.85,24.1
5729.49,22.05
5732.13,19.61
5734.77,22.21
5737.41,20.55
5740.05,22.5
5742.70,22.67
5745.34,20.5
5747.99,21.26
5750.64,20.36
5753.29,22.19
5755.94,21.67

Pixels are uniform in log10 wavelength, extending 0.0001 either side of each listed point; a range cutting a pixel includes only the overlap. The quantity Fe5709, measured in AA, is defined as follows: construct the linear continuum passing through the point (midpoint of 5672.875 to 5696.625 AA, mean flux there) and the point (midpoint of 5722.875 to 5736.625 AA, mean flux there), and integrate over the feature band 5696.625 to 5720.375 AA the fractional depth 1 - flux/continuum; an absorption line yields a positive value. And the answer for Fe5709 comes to 1.6 AA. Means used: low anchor 21.2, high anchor 22.2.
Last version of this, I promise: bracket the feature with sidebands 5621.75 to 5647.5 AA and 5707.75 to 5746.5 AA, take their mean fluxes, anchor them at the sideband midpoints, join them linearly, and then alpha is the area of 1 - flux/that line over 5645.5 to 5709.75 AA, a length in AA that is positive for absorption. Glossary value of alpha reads 0.9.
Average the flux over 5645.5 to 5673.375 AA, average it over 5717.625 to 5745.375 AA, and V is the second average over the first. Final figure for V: 1.05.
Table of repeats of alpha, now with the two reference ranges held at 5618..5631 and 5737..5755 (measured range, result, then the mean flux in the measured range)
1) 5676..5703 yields -0.1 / 21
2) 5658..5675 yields -0.3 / 21.1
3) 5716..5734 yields -0.5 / 21.8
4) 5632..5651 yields -0.6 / 21.1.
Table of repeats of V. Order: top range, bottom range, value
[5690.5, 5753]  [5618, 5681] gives 1.01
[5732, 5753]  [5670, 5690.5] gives 1.00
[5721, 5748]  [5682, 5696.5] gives 1.04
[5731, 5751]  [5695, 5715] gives 1.05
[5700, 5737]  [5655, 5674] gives 1.01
